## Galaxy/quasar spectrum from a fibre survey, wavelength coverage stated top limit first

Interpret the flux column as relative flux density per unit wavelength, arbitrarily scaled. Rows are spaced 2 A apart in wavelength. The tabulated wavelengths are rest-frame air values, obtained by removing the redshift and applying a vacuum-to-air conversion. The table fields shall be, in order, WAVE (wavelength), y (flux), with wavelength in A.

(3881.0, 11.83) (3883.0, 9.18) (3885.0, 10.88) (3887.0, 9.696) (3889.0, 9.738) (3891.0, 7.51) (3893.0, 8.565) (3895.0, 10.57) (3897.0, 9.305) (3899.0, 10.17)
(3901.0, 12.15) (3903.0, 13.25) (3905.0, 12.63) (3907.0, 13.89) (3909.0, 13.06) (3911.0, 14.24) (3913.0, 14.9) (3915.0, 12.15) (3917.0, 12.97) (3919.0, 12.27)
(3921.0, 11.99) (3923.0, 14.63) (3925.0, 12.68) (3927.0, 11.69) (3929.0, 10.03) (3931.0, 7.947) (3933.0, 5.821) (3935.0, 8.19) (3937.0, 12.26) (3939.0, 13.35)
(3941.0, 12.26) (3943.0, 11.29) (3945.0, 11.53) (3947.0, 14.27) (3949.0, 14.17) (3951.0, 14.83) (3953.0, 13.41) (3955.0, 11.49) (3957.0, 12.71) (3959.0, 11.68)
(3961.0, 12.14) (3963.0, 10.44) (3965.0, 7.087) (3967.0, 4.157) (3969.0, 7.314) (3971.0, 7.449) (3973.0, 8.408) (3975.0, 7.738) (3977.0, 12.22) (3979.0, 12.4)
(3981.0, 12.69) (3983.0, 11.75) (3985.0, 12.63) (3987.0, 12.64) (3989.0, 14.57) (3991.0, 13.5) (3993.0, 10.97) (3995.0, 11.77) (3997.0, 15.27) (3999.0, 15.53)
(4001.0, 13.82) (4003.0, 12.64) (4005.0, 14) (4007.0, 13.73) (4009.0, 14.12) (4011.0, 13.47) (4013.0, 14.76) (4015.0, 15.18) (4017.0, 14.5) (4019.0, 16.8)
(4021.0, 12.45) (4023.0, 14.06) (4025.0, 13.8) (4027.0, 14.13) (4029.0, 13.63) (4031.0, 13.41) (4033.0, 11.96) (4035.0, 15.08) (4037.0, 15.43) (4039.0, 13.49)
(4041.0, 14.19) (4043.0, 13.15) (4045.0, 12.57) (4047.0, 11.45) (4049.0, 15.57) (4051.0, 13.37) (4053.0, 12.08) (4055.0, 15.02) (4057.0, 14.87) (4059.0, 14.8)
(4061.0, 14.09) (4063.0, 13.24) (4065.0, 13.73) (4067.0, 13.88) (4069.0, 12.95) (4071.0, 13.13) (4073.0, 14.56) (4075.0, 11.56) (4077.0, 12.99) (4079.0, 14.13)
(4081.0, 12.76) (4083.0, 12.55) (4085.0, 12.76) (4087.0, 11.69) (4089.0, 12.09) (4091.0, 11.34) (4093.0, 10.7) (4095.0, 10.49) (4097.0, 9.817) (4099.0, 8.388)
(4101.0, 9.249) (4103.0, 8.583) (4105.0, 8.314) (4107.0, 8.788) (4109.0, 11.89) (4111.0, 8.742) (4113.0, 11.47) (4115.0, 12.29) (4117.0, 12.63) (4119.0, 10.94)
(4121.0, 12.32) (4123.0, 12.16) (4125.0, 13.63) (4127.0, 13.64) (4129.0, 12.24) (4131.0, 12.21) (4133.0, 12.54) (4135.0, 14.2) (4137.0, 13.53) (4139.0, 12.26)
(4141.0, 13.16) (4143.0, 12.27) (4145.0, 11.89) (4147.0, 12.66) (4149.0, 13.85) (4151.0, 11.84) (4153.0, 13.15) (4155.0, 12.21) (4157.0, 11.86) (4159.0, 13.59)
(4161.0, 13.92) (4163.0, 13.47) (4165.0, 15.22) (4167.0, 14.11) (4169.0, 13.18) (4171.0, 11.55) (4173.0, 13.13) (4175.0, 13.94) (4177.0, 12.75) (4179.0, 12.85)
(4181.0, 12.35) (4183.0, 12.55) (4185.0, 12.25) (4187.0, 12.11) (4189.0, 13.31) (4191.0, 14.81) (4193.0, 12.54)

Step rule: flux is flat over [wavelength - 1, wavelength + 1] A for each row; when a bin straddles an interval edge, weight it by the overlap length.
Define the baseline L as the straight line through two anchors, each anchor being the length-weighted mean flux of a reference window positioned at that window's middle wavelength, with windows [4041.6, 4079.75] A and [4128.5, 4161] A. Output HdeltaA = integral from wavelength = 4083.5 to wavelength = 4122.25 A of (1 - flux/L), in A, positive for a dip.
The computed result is 7.24 A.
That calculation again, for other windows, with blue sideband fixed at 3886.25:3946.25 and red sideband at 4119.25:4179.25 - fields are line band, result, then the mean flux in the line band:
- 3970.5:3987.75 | 1.2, 11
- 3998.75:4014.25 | -2.5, 14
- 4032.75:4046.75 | -1.7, 13.7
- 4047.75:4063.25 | -2.3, 14.1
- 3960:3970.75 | 3.2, 8.17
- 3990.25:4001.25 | -1.4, 13.5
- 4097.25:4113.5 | 4.2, 9.38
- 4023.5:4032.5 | -1.1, 13.7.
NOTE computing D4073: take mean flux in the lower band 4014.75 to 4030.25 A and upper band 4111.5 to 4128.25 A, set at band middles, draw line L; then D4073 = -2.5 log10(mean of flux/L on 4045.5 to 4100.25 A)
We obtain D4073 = 0.04 mag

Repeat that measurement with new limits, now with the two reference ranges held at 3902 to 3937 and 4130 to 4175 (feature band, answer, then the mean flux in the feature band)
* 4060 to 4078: -0.06 mag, 13.3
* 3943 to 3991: 0.08 mag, 11.3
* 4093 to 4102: 0.31 mag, 9.62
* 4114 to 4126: 0.05 mag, 12.3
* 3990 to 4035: -0.12 mag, 13.8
